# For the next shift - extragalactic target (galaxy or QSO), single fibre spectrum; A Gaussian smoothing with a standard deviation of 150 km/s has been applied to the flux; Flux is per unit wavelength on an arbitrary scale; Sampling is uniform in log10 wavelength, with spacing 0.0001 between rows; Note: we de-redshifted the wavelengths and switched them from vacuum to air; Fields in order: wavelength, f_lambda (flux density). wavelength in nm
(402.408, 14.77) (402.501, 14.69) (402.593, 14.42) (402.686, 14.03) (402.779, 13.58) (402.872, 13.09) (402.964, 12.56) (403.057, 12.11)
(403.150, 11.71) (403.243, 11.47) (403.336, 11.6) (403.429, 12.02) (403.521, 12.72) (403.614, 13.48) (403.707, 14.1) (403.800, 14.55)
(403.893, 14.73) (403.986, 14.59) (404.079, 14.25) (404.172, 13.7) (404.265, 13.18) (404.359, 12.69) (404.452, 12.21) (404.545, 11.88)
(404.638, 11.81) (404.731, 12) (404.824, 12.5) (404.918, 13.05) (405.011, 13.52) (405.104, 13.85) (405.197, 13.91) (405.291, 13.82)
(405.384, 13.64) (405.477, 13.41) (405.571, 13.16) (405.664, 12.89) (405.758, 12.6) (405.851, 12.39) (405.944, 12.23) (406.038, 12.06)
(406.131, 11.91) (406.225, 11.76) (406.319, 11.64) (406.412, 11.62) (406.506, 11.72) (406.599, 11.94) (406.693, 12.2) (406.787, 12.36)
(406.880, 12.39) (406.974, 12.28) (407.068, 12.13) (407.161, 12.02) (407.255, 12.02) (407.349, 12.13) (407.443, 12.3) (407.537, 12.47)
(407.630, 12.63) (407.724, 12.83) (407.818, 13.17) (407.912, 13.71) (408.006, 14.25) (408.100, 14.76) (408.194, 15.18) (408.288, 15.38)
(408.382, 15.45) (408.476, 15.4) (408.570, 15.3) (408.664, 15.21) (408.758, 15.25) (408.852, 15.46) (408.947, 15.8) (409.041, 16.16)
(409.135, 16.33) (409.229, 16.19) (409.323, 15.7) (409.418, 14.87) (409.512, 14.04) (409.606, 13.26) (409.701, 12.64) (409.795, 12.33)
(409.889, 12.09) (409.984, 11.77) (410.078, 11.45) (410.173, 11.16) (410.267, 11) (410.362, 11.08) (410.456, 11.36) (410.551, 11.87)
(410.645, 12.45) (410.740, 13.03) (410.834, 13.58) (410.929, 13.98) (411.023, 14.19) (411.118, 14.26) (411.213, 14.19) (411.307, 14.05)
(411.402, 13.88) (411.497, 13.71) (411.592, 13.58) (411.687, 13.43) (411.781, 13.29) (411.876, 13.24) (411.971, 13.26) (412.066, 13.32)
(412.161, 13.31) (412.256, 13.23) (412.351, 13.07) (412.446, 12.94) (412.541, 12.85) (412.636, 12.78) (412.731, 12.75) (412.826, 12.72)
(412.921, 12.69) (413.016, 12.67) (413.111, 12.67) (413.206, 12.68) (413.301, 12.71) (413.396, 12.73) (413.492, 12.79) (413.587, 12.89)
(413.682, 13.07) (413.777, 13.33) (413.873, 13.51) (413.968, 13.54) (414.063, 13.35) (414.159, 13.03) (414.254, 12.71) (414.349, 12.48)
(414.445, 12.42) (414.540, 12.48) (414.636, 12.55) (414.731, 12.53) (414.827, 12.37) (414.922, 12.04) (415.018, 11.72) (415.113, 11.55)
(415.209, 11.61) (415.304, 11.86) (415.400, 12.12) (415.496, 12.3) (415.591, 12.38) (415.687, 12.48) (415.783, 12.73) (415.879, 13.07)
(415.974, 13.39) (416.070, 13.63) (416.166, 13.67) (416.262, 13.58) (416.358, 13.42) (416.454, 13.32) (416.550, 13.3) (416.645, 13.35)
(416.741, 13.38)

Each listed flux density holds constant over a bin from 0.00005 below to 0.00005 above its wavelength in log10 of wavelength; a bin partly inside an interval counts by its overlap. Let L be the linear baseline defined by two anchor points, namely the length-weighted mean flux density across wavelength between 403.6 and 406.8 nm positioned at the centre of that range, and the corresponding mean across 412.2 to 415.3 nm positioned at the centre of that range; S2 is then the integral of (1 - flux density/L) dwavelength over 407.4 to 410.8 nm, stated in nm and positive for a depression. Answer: -0.24 nm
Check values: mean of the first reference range 12.9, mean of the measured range 13.7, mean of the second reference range 12.7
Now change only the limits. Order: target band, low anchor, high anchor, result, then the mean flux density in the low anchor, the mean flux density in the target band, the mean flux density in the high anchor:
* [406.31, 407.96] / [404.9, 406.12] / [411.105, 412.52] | 0.11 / 13.1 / 12.3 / 13.5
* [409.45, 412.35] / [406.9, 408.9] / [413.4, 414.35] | 0.10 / 13.8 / 12.9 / 13.1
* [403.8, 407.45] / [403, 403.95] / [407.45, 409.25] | 0.25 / 12.9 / 12.7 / 14.7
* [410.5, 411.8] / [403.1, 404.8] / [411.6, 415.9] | -0.08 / 12.9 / 13.5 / 12.7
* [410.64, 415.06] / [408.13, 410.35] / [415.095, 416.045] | 0.03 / 14.2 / 13.1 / 12.4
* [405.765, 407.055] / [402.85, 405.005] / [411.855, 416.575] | 0.08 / 12.9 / 12.1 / 12.8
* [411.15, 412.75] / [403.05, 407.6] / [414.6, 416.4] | -0.10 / 12.7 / 13.4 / 12.6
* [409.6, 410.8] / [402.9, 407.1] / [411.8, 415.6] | 0.07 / 12.7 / 11.9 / 12.7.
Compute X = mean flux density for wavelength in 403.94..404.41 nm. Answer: 13.6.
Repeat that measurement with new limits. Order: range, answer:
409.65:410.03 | 12.2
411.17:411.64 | 13.9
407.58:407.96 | 13.1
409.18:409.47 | 15.6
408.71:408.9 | 15.3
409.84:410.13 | 11.7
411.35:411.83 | 13.6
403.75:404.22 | 14.4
